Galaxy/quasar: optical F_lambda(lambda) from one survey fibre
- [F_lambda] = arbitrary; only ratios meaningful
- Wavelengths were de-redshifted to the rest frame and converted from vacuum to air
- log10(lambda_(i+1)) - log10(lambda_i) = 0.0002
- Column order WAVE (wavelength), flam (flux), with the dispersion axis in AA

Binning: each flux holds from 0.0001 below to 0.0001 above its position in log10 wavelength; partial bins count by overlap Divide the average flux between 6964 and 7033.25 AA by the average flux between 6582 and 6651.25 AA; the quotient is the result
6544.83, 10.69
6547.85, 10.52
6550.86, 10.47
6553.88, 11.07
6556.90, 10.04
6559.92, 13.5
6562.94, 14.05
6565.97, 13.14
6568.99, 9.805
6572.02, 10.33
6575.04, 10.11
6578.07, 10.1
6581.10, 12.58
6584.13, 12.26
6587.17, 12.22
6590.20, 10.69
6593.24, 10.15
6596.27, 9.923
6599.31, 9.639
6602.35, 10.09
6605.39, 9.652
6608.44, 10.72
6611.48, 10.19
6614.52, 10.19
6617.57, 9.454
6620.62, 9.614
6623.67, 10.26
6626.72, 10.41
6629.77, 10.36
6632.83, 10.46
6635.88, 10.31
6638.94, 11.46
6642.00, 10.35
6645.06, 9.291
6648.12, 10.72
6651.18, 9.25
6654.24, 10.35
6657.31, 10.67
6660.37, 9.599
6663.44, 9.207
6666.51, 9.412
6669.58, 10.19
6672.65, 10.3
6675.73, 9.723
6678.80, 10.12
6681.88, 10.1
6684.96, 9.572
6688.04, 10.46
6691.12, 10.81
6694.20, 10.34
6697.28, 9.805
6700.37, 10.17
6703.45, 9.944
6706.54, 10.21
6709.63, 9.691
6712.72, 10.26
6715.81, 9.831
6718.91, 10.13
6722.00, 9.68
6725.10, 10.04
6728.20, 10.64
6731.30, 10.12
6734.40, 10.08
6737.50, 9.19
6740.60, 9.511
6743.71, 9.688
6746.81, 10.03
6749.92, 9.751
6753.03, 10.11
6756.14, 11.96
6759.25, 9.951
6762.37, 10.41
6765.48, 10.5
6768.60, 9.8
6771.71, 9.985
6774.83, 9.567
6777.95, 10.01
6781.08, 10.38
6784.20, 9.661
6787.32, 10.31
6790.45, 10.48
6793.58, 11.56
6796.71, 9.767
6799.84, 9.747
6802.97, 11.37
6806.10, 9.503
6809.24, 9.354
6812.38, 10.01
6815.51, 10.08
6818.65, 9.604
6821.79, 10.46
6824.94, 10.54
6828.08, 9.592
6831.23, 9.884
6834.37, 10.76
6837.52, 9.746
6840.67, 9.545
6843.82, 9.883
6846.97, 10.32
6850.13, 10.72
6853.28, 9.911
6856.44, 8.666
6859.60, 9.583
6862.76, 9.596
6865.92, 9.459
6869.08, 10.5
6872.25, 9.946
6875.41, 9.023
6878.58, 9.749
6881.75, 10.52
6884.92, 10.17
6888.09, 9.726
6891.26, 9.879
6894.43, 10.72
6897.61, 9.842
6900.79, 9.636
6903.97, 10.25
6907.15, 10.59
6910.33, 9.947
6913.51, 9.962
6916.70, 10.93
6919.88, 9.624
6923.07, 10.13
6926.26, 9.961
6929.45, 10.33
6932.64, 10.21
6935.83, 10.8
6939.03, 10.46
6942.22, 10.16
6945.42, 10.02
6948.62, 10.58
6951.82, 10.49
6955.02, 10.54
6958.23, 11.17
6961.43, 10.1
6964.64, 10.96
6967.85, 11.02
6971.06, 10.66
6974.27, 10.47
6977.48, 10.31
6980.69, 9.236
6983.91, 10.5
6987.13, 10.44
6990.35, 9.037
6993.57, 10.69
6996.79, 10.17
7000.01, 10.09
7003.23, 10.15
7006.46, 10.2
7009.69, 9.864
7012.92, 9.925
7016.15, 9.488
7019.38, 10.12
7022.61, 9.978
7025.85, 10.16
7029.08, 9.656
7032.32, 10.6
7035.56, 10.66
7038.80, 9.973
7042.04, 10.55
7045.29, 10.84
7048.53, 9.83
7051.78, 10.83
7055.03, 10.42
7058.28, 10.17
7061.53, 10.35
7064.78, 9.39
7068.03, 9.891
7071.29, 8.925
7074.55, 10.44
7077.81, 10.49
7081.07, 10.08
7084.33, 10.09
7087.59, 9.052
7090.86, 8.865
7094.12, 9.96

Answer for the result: 1.0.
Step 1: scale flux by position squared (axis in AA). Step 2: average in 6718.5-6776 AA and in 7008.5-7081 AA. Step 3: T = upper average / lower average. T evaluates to 1.1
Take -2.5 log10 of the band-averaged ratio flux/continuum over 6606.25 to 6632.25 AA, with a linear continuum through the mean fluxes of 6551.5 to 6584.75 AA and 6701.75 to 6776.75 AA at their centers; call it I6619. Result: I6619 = 0.09 mag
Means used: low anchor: 11.5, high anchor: 10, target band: 10.1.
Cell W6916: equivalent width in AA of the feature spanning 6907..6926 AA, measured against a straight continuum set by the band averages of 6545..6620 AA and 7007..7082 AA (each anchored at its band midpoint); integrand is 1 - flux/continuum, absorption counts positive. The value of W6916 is 0.3 AA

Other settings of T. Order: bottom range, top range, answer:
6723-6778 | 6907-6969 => 1.09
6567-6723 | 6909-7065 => 1.11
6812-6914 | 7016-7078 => 1.07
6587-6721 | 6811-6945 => 1.06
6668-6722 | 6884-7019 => 1.09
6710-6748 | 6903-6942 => 1.09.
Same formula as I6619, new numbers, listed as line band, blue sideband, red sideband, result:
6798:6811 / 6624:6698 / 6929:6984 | 0.03 mag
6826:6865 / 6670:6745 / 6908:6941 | 0.03 mag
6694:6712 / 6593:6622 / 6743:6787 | 0.01 mag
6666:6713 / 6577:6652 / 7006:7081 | 0.03 mag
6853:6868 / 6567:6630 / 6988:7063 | 0.09 mag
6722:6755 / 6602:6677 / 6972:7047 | 0.02 mag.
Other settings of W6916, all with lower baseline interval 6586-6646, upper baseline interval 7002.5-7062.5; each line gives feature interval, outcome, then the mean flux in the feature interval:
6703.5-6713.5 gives 0.23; 10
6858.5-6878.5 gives 1.04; 9.69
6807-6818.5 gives 0.52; 9.77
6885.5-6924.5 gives 0.44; 10.1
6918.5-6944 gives 0.00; 10.2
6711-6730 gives 0.29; 10.1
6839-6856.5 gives 0.49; 9.94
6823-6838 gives 0.14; 10.1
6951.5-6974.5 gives -1.10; 10.7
